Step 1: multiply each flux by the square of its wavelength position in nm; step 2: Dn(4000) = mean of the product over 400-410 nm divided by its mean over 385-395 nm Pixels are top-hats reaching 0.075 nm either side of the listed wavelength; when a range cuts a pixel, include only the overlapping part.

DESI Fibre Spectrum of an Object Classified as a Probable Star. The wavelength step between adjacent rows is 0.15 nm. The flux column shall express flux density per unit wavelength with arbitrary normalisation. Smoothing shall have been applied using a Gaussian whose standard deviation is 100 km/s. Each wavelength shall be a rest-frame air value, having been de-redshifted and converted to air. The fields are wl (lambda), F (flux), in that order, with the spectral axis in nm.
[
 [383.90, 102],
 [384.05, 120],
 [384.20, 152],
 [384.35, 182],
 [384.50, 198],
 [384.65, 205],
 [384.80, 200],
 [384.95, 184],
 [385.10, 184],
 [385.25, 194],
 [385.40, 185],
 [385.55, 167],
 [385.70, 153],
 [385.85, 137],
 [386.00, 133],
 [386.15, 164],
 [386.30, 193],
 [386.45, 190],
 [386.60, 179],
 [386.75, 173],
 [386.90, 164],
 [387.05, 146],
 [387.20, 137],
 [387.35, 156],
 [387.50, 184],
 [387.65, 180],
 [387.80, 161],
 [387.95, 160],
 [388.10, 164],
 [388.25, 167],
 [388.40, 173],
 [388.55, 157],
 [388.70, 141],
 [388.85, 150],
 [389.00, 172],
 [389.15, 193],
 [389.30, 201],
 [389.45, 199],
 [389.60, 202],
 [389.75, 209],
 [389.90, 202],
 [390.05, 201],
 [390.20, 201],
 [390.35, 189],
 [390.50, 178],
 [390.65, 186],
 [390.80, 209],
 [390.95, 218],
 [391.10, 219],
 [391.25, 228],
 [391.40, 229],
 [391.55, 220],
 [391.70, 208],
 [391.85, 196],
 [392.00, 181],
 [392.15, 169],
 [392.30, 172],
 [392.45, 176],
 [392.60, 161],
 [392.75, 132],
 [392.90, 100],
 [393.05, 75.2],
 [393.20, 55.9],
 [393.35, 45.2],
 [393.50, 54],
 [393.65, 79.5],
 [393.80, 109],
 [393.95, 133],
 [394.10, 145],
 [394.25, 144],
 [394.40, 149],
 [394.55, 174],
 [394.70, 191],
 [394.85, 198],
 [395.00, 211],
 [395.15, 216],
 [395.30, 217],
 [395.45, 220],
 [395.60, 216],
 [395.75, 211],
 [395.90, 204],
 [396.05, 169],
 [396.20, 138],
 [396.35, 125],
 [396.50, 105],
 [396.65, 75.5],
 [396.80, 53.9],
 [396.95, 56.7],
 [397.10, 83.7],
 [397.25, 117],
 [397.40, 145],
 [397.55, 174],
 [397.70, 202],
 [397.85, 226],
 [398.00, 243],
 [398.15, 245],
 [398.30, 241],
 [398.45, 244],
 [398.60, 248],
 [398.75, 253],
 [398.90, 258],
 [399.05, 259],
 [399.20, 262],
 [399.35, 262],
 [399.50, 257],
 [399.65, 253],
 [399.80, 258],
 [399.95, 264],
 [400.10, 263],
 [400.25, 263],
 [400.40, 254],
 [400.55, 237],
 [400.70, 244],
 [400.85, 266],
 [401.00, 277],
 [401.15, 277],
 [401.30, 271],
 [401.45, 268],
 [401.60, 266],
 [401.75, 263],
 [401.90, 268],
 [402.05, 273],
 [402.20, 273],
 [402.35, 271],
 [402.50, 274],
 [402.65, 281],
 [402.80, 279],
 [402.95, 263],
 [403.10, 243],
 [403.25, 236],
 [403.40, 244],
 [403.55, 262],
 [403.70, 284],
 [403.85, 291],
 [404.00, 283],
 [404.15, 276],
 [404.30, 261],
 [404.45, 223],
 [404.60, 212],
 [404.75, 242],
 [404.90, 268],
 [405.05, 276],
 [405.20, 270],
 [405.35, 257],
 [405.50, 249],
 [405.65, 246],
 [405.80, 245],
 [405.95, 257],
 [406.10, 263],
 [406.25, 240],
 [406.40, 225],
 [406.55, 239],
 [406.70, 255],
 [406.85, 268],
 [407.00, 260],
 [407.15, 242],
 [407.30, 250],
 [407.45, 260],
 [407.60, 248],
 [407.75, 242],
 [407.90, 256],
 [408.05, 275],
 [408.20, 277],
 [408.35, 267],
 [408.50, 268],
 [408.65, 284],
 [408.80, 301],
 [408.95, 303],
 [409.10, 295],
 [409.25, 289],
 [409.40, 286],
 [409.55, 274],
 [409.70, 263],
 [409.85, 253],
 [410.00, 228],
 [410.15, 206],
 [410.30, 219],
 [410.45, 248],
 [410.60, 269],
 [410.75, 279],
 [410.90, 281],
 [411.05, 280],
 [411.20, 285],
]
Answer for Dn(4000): 1.70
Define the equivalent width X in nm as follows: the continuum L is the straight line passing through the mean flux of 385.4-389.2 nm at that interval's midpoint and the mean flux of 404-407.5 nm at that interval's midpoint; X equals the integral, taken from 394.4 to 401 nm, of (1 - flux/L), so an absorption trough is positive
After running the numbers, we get 0.30 nm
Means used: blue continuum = 164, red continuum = 252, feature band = 205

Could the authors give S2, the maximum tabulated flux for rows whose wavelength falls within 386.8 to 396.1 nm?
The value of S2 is 229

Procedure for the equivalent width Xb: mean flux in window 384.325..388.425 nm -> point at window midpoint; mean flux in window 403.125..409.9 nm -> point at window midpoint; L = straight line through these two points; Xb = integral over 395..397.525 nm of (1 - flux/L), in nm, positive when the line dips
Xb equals 0.767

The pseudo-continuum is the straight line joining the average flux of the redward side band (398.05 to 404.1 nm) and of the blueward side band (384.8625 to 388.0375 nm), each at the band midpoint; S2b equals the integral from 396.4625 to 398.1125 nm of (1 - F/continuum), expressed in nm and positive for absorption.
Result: 0.70 nm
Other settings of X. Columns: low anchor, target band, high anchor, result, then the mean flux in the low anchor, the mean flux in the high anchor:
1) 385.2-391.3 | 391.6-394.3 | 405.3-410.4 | 0.91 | 178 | 258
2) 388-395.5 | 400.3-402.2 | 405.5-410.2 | -0.35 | 170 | 260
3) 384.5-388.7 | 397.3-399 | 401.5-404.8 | 0.08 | 170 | 262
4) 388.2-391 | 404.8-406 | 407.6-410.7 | -0.04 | 187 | 265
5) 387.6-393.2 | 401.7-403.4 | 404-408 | -0.21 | 179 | 252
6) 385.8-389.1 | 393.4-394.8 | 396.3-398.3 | 0.19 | 163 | 146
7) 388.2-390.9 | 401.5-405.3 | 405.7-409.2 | -0.29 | 185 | 262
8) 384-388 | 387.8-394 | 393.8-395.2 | 0.12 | 170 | 169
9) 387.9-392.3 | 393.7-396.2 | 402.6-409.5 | 0.39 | 190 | 262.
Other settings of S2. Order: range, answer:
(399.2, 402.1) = 277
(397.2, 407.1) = 291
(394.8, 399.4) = 262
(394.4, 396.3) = 220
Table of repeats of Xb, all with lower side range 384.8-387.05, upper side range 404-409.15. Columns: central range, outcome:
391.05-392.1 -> -0.08 nm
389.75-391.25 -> -0.09 nm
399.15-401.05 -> -0.22 nm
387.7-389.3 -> 0.15 nm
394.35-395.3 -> 0.07 nm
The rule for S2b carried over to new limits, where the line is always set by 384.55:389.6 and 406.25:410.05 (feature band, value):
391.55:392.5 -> 0.032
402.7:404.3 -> -0.147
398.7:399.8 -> -0.160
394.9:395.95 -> -0.026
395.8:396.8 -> 0.377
